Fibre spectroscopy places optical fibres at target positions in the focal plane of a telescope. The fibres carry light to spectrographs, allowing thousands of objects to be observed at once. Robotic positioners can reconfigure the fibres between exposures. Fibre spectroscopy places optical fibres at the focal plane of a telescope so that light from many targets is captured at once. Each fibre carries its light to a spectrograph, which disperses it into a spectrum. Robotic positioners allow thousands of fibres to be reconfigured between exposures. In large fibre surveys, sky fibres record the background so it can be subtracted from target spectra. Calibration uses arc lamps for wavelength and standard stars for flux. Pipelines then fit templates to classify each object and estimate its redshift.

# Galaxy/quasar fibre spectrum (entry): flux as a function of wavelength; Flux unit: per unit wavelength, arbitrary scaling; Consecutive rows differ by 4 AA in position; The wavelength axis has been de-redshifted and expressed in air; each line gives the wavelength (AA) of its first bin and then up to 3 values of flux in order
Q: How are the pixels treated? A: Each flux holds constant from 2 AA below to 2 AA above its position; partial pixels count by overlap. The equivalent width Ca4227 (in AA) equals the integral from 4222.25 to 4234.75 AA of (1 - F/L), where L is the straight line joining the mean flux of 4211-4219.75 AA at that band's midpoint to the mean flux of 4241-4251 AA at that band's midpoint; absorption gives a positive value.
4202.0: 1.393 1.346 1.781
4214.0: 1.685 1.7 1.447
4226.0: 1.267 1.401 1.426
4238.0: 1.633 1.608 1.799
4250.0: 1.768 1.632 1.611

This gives 2.5 AA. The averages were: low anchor 1.7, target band 1.37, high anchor 1.73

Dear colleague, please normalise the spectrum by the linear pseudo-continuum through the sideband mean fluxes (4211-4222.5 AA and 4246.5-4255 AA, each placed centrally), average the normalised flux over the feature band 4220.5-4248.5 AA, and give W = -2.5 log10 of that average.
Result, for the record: 0.12 mag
